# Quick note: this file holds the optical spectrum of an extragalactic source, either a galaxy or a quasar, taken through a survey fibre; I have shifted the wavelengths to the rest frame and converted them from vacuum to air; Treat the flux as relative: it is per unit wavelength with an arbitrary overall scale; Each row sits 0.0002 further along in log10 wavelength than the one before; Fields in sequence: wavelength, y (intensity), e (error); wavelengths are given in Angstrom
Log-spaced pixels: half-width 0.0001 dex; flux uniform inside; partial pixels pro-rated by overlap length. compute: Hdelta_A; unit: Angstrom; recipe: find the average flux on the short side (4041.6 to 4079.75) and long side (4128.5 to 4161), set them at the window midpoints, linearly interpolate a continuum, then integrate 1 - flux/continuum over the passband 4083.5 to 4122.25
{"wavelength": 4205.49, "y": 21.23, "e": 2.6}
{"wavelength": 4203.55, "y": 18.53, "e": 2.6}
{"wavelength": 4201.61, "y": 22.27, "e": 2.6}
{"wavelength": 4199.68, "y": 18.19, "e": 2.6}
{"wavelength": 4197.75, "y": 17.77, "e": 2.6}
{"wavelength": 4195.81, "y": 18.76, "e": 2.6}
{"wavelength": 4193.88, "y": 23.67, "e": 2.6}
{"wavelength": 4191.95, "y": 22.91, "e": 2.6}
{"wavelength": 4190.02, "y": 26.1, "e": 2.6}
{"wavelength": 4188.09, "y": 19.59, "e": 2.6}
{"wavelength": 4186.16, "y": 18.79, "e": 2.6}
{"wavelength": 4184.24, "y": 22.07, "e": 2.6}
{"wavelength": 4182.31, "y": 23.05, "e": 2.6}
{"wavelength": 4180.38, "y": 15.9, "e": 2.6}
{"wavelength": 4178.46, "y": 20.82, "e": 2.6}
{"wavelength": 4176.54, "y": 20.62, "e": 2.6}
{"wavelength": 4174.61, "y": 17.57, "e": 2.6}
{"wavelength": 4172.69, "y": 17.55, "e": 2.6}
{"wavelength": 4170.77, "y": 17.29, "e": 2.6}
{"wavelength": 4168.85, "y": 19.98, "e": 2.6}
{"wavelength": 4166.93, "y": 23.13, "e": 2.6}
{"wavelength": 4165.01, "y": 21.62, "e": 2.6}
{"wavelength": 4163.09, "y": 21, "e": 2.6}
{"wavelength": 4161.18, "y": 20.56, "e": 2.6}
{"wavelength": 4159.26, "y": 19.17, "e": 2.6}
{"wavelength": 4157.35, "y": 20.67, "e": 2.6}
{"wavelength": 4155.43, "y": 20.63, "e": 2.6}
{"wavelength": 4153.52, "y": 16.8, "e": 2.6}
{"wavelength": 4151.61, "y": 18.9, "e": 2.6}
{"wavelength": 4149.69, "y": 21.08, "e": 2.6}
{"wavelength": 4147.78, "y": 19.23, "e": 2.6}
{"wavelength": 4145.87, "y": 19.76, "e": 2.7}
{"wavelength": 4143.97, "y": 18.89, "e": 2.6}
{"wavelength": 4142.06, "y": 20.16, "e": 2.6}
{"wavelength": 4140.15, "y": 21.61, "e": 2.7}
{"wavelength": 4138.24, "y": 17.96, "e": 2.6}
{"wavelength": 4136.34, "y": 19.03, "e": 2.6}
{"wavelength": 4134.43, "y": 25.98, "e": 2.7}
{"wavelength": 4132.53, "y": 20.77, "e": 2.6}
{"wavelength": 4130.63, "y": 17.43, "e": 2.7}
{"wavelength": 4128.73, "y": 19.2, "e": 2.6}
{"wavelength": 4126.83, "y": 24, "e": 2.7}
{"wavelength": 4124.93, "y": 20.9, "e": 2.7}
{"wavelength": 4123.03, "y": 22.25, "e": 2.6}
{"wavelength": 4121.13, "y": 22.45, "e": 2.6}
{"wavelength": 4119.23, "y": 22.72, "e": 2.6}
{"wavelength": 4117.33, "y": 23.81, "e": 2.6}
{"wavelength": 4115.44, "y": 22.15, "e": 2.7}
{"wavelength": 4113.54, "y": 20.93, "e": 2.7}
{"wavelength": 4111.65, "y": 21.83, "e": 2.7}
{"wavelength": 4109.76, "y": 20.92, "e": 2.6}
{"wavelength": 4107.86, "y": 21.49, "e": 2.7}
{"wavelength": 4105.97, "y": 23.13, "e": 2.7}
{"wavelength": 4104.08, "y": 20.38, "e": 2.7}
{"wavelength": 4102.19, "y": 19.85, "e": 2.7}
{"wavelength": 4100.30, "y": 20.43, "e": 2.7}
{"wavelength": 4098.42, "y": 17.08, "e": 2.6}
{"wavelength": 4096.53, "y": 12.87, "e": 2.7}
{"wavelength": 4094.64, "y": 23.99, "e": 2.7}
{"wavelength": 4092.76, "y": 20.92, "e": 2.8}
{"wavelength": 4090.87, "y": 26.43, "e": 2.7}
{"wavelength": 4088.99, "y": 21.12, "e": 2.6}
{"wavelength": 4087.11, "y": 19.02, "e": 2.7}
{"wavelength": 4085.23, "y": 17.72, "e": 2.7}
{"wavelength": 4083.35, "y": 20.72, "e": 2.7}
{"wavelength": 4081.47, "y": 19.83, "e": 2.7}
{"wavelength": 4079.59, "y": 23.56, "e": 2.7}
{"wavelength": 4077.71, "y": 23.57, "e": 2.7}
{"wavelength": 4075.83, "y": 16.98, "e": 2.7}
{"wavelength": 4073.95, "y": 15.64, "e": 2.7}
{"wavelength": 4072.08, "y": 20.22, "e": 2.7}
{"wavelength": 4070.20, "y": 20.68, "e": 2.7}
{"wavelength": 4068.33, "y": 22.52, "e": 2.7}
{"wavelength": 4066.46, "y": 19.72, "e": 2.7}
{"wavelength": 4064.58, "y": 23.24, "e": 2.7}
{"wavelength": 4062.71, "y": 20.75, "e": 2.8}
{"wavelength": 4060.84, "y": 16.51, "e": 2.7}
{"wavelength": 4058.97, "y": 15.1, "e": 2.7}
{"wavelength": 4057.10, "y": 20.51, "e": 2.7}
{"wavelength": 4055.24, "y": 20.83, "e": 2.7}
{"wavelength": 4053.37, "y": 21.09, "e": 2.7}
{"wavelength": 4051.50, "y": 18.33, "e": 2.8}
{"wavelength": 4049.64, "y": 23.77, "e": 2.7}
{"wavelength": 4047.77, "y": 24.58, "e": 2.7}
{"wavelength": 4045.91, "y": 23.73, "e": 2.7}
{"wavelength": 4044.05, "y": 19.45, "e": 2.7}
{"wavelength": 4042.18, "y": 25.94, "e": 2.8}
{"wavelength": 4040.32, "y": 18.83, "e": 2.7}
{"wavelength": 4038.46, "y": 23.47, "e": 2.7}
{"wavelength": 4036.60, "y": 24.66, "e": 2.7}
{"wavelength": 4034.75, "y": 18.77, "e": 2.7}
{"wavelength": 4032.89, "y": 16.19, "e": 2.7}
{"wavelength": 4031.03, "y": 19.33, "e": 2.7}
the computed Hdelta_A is -1.3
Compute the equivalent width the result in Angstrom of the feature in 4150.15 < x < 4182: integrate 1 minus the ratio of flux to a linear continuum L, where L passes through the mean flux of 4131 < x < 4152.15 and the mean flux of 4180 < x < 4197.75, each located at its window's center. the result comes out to 1.7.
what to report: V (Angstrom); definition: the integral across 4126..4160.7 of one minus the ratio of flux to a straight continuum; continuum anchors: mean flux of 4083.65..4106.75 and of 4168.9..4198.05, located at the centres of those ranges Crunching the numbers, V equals 0.28 Angstrom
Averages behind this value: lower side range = 20.2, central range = 20.1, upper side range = 20.2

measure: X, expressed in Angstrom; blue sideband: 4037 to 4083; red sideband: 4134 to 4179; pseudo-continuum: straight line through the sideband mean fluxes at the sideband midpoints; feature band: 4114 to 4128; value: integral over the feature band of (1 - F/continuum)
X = -1.6 Angstrom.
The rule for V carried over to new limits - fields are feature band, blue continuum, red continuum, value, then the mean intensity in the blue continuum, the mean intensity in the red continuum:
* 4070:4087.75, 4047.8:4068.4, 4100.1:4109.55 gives 0.76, 20.3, 21.1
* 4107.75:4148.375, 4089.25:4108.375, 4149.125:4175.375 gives -1.70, 20.7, 19.7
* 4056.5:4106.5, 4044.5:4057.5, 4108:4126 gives 4.16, 21.8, 22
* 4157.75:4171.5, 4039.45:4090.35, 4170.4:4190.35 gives -0.36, 20.6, 19.8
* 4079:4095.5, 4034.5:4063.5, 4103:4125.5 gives 0.11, 21.1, 21.9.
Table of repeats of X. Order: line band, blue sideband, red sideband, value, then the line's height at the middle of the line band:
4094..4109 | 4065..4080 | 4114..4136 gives 1.0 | 21.2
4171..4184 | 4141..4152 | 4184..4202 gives 0.8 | 20.5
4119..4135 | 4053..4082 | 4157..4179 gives -1.3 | 20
